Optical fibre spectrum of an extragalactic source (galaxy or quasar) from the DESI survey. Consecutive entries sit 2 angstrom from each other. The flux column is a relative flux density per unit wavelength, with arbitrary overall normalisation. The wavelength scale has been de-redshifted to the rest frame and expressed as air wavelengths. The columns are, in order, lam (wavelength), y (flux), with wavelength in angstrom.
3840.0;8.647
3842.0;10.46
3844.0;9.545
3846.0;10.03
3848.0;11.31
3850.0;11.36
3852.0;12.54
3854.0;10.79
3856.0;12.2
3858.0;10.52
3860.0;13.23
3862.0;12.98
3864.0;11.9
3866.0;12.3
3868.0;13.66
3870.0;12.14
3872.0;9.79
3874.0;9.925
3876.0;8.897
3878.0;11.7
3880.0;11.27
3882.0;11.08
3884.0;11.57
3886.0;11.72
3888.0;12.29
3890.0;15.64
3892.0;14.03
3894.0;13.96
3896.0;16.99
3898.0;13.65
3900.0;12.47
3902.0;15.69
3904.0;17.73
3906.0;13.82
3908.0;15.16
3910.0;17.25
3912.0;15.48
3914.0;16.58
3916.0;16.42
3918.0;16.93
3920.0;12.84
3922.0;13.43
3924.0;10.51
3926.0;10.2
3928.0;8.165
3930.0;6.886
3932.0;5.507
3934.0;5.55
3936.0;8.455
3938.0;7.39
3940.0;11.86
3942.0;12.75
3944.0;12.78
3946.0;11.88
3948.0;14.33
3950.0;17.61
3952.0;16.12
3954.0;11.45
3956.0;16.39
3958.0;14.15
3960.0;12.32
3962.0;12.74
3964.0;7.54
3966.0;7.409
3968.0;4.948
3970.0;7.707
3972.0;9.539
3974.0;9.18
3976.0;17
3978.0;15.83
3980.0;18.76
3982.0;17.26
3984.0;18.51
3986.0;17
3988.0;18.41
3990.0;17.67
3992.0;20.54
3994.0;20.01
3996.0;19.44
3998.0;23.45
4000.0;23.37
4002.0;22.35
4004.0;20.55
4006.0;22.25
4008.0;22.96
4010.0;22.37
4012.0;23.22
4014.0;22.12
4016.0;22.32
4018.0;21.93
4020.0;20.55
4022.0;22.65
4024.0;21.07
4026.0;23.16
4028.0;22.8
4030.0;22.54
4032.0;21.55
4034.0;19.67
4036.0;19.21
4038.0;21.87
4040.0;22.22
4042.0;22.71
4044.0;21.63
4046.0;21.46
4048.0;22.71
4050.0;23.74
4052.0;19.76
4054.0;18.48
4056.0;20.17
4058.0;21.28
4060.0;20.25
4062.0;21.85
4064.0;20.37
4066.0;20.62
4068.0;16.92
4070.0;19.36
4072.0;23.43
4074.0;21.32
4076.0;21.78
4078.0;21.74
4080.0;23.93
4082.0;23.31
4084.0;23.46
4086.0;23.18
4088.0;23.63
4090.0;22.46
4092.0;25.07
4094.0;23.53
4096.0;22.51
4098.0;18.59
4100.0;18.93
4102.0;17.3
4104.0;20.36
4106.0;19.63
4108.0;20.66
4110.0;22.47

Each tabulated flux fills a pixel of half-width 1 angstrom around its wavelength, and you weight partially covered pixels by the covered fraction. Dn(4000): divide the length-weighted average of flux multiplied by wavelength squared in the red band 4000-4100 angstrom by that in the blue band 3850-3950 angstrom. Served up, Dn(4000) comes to 1.9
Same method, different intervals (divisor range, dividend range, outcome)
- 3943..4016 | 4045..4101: 1.37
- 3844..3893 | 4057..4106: 2.03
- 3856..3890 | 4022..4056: 2.00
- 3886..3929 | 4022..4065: 1.61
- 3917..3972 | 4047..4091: 2.08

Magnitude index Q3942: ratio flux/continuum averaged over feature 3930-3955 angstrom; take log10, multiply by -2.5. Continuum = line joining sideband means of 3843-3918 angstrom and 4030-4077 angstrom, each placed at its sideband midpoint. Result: 0.39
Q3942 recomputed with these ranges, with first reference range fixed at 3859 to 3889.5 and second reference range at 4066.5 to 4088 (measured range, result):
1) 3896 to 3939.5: 0.10 mag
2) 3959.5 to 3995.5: 0.20 mag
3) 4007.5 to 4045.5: -0.14 mag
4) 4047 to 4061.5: -0.01 mag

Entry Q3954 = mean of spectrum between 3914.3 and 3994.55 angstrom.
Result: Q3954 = 12.8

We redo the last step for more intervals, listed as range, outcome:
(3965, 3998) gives 15.2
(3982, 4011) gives 20.5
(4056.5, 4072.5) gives 20.4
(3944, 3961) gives 14.2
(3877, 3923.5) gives 14.2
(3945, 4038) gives 17.7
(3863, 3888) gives 11.4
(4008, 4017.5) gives 22.5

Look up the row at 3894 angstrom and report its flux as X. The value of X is 13.96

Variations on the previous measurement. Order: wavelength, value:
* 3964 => 7.54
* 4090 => 22.46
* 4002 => 22.35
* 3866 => 12.3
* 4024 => 21.07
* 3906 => 13.82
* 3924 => 10.51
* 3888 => 12.29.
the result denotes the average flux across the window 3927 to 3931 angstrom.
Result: 7.53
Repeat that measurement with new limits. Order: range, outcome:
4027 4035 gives 21.6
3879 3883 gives 11.2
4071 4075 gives 22.4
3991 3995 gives 20.3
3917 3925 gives 13.4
